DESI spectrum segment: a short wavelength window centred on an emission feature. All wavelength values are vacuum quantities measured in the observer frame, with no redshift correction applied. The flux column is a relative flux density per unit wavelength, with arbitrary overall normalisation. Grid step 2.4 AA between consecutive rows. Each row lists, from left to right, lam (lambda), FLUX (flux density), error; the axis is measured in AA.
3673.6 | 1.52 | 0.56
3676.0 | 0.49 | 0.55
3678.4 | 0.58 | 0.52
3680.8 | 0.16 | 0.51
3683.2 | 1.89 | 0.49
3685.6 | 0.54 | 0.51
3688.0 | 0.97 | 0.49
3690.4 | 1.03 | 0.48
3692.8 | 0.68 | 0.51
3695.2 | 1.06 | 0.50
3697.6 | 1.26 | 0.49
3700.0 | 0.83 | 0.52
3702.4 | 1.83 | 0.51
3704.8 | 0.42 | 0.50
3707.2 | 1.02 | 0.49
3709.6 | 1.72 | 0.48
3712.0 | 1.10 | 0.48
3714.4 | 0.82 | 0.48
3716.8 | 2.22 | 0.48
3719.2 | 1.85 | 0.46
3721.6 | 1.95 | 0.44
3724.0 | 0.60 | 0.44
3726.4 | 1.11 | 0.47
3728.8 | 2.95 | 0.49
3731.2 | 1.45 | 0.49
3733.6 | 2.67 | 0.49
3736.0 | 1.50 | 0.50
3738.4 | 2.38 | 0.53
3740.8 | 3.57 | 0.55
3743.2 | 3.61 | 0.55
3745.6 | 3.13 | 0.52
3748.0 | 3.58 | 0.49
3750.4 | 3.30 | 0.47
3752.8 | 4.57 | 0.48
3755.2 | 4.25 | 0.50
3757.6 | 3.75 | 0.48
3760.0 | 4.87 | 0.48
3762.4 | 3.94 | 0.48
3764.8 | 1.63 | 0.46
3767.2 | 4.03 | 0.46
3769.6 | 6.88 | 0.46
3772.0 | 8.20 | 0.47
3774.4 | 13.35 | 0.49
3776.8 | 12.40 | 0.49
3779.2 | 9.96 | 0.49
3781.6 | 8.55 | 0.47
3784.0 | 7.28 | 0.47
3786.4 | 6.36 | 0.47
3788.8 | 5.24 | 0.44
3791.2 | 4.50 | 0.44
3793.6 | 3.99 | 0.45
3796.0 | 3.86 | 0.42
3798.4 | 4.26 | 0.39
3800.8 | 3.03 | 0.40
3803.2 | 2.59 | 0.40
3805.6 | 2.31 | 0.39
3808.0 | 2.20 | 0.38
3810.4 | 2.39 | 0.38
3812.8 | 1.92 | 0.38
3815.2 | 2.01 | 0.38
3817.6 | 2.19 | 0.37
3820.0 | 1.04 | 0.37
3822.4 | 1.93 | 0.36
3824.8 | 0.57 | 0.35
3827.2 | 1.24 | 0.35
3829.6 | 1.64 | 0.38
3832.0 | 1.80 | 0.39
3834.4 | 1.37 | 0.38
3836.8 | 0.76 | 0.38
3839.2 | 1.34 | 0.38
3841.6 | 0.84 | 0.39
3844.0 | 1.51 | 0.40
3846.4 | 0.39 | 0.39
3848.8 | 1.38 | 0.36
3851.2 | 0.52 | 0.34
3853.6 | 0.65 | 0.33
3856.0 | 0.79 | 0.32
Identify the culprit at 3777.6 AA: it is Ly-alpha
